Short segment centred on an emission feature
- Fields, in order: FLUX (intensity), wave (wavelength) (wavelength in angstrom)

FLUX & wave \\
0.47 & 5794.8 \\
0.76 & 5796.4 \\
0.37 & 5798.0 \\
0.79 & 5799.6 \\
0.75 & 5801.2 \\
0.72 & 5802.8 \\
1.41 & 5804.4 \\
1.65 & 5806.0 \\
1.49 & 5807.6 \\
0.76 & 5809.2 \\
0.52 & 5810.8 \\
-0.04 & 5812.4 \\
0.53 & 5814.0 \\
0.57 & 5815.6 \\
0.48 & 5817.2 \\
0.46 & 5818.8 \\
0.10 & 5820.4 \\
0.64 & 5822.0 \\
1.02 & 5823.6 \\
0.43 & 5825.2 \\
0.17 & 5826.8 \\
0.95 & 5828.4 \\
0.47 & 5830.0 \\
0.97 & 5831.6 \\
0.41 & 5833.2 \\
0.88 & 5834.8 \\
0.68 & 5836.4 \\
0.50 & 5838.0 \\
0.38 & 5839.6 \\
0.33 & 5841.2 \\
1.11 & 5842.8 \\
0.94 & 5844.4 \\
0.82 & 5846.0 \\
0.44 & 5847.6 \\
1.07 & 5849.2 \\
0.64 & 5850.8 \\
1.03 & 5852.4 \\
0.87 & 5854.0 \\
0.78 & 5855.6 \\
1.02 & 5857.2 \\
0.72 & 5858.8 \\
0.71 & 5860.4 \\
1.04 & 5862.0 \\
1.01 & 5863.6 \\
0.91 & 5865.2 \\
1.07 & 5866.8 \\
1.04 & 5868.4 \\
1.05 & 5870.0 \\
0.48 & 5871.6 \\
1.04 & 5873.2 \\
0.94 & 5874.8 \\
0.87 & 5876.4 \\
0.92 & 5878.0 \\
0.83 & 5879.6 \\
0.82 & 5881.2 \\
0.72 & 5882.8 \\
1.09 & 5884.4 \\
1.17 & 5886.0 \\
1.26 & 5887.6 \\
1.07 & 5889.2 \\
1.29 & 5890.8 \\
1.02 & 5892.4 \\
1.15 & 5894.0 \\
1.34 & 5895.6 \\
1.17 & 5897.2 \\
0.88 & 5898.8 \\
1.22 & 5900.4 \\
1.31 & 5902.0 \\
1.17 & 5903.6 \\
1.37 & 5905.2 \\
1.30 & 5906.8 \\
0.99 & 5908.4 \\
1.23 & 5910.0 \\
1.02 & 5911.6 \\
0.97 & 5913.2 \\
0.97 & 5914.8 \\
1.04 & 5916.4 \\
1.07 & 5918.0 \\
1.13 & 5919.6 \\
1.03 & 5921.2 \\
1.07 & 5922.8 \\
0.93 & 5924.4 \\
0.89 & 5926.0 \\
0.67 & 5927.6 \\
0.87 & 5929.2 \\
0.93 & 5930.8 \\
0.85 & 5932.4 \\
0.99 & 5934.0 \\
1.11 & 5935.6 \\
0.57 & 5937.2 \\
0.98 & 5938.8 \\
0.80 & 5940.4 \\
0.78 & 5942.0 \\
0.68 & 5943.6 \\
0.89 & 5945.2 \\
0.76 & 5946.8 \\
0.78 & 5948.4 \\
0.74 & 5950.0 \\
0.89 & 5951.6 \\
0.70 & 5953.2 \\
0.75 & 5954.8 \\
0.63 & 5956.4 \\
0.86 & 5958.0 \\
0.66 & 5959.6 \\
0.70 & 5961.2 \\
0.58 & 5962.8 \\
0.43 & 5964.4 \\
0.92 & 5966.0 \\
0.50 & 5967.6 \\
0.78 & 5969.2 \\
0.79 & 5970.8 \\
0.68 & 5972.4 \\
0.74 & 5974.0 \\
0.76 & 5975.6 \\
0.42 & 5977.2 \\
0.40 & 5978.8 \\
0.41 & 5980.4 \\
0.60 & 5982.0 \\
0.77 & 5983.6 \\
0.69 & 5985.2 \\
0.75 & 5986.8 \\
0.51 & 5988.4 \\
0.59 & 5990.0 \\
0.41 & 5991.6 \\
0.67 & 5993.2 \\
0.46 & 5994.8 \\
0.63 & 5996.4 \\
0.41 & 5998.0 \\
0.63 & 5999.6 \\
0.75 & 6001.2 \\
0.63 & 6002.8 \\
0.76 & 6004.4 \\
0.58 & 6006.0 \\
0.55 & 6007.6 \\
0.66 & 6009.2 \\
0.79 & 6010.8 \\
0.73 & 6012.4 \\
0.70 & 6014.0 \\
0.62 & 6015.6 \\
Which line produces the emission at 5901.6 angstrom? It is C III] 1909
